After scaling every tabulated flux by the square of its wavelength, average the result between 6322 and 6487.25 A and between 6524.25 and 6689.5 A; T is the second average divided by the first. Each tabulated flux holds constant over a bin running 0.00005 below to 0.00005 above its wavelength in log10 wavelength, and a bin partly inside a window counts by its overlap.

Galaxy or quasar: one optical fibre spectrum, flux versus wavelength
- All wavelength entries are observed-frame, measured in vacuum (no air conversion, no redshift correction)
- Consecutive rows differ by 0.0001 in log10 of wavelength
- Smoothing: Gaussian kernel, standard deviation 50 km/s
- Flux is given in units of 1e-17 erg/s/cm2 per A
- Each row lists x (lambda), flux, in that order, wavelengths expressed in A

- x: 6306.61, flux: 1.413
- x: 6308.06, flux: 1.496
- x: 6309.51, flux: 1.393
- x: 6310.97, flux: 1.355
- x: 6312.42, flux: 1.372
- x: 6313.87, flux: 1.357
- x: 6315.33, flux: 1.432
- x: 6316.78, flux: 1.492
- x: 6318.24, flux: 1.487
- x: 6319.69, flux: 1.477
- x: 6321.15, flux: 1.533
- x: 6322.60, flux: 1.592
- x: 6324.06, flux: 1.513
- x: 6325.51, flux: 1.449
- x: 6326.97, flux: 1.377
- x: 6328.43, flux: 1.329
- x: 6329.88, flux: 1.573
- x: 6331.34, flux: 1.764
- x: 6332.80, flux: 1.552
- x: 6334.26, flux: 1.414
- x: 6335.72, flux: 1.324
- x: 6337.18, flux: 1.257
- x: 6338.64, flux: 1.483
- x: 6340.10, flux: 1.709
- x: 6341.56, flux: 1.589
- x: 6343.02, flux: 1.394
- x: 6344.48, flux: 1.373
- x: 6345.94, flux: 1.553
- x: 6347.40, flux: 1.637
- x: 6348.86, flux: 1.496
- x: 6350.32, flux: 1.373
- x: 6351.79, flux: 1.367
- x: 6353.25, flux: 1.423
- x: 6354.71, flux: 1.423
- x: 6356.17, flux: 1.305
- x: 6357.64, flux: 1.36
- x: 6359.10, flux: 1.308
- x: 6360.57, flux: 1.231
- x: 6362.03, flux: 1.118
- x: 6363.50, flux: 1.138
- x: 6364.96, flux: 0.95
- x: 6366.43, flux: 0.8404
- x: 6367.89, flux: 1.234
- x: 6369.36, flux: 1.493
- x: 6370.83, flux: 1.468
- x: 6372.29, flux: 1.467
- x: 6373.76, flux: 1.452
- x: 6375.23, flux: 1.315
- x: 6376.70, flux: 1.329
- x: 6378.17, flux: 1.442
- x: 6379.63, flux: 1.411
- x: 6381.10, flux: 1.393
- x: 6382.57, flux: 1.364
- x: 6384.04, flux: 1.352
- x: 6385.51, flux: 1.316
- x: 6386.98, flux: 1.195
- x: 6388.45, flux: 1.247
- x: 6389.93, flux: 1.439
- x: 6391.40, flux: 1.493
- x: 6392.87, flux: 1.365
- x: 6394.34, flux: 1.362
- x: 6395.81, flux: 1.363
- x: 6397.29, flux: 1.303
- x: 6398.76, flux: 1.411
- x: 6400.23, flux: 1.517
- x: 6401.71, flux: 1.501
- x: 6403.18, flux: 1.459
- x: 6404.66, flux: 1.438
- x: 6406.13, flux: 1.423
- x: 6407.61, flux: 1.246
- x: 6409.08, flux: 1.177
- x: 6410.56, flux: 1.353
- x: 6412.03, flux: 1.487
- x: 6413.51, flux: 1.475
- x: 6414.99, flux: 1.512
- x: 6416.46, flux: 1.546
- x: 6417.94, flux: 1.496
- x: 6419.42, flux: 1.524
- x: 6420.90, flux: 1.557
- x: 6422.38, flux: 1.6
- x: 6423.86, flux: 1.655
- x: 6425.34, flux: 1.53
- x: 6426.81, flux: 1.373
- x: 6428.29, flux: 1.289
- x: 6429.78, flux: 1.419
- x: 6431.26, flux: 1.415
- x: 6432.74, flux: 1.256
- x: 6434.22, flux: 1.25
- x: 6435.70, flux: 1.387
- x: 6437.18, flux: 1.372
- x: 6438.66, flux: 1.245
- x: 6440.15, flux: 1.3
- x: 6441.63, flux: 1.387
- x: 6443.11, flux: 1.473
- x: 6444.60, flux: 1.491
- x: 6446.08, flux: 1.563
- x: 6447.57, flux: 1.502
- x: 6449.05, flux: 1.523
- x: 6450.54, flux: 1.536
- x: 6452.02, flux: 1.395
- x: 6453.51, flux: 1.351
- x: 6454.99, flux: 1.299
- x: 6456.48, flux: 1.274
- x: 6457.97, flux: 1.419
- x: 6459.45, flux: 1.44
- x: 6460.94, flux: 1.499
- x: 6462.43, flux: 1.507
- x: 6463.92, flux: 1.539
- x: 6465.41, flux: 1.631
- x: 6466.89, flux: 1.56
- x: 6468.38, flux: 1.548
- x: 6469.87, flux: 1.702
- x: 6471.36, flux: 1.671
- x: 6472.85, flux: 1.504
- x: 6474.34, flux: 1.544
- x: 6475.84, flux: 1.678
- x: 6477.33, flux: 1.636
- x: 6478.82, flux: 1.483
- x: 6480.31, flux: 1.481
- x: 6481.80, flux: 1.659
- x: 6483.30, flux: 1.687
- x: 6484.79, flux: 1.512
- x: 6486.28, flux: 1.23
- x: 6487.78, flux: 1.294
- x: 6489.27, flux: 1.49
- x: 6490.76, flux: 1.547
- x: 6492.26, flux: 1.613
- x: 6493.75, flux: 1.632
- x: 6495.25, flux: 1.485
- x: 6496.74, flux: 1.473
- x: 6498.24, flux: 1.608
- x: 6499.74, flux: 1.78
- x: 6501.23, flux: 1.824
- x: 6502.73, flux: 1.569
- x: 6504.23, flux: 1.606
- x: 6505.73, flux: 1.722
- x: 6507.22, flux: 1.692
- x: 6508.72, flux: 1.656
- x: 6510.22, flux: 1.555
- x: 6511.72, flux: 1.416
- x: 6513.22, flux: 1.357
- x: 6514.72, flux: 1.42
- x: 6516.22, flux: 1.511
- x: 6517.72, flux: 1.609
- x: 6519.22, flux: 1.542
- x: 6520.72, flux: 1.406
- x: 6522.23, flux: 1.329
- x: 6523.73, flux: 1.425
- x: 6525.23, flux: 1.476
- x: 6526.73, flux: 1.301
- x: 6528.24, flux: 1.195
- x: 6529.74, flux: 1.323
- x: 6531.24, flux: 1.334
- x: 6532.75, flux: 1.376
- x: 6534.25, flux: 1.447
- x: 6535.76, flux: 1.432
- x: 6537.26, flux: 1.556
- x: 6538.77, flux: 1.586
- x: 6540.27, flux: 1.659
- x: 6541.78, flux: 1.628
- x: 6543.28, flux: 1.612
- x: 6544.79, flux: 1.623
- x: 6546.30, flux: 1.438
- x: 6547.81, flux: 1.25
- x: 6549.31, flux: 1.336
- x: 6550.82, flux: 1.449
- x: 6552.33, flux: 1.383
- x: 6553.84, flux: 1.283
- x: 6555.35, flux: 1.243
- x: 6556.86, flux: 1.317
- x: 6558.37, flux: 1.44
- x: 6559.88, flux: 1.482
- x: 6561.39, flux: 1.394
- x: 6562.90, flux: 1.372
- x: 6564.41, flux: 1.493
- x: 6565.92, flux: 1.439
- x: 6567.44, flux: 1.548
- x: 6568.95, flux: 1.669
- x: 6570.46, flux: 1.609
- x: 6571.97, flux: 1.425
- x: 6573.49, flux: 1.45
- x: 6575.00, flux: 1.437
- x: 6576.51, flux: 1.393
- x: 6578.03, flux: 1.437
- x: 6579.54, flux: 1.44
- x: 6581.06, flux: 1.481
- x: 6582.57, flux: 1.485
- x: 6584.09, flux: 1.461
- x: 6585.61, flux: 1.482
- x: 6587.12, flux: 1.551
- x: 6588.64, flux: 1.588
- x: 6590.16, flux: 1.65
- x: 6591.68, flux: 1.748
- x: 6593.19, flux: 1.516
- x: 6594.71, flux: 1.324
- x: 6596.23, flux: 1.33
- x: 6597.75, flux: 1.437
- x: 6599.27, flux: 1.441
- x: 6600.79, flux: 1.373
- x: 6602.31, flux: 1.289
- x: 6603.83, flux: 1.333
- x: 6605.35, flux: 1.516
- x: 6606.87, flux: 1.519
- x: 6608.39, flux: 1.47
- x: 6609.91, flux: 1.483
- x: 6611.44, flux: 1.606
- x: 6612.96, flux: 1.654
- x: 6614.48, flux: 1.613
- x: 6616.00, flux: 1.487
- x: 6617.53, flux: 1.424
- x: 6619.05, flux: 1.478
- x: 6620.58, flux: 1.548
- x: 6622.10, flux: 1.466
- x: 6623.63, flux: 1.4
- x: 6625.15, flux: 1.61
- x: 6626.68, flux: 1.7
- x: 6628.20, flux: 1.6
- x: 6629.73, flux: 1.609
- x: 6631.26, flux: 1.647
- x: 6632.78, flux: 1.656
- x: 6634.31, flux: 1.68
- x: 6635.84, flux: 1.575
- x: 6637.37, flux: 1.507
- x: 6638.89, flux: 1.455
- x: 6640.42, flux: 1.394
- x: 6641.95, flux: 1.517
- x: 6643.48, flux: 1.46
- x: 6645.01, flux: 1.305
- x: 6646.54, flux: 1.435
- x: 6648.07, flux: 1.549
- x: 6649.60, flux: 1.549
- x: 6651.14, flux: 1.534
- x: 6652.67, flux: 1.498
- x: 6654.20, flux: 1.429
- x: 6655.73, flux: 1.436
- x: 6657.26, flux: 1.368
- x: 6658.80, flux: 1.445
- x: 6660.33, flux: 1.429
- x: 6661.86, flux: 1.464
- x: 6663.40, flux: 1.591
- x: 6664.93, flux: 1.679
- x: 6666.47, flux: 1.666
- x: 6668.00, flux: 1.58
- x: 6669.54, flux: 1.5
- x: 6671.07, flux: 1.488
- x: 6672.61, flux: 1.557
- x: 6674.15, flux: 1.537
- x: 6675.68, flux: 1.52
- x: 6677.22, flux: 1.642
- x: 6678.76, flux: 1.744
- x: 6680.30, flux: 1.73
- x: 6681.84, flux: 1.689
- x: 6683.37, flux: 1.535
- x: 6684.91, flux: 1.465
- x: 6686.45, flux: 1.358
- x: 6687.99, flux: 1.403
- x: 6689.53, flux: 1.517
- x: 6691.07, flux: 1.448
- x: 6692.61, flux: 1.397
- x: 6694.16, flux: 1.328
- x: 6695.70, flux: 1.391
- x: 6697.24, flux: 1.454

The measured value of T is 1.11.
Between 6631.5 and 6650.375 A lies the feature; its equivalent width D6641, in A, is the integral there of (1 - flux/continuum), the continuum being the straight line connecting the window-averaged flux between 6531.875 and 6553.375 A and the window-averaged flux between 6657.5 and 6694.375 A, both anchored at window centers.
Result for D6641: 0.1 A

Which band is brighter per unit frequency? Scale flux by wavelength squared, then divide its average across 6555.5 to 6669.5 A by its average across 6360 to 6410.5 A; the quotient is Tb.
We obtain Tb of 1.2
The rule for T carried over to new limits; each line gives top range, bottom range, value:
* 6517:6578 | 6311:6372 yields 1.10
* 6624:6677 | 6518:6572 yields 1.10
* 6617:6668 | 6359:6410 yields 1.24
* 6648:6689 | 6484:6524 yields 1.05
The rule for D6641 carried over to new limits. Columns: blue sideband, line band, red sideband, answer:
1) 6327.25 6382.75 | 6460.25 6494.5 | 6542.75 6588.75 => -3.1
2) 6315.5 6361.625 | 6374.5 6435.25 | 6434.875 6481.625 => 2.7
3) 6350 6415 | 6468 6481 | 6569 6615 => -1.6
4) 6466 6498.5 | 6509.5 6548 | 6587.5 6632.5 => 2.0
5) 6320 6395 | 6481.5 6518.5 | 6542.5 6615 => -3.0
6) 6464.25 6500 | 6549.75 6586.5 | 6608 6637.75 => 2.8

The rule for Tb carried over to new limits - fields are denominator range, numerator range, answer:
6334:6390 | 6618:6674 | 1.22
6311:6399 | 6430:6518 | 1.12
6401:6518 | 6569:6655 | 1.05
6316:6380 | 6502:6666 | 1.14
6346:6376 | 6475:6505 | 1.23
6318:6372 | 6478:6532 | 1.13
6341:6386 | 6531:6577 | 1.14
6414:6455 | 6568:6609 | 1.08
